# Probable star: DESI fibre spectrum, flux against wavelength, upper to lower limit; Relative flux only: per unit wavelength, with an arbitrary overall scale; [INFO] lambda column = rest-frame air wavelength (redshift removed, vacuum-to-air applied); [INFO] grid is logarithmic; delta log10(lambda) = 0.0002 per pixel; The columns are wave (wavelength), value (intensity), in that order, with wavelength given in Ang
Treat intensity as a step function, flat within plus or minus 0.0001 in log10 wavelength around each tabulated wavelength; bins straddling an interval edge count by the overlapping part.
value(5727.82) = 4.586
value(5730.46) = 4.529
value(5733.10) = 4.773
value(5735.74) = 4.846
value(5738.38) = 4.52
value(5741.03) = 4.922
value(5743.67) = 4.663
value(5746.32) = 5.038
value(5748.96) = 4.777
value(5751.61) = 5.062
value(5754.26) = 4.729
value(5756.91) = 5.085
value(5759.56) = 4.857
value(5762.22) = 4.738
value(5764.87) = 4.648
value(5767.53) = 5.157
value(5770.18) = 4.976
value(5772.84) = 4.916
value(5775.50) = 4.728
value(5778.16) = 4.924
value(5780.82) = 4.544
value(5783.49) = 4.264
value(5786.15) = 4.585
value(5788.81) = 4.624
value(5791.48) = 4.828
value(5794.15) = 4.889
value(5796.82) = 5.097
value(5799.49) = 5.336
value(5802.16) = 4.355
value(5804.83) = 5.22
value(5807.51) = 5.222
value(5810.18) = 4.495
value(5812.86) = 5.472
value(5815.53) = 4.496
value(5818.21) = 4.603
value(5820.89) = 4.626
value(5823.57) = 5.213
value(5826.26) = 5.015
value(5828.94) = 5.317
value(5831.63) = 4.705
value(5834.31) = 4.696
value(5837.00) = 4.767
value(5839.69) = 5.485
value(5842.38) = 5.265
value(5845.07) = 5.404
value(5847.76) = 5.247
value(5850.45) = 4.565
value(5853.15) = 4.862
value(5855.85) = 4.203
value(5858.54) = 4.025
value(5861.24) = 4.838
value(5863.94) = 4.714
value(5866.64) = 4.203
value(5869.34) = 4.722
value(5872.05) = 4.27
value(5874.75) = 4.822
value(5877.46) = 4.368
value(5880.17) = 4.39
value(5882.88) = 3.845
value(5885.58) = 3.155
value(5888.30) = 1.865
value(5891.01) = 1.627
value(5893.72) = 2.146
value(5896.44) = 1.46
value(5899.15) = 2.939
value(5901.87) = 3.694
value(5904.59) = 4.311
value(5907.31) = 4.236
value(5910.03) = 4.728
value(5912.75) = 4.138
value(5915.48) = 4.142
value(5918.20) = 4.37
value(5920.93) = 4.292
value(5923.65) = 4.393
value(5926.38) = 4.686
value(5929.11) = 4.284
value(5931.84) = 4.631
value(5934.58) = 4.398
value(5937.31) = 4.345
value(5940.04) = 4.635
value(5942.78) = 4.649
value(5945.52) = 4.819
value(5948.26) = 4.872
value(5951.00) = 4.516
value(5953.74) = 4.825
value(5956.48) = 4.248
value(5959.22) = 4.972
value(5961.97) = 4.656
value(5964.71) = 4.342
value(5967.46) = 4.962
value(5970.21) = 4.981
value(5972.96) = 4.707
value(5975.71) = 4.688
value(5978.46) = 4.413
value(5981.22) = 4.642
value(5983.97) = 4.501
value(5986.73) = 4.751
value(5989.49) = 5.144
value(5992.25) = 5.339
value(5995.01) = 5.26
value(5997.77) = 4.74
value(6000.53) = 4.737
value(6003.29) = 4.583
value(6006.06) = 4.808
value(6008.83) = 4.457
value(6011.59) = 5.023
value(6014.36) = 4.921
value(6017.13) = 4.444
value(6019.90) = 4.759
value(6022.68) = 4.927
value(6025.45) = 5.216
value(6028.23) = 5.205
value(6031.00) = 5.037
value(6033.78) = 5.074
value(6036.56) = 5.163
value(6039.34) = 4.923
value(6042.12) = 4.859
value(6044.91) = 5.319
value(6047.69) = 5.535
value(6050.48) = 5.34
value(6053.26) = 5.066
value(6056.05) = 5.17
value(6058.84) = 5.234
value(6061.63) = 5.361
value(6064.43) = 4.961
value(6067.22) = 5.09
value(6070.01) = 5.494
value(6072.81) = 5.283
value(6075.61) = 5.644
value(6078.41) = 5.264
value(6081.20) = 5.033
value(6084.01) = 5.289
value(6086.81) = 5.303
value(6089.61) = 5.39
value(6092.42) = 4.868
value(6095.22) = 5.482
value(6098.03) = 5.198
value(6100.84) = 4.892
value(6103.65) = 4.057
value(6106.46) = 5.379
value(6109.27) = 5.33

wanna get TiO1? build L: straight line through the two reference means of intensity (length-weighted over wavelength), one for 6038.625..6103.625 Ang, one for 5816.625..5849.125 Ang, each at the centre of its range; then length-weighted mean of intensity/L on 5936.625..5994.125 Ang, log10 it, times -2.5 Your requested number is 0.09 mag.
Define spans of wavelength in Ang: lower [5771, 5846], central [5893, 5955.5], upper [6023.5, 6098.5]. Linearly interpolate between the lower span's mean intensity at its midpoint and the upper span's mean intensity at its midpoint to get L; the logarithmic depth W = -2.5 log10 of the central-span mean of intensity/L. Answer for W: 0.21 mag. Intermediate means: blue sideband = 4.89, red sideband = 5.21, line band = 4.18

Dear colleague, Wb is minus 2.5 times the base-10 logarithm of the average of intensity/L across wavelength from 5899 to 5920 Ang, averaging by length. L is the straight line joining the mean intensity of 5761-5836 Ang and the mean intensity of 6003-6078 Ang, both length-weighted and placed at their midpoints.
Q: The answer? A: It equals 0.195 mag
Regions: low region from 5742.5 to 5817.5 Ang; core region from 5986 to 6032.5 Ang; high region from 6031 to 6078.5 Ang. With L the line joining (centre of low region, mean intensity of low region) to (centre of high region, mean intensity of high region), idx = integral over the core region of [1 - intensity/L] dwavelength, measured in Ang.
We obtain 2.2 Ang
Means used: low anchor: 4.85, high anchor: 5.21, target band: 4.91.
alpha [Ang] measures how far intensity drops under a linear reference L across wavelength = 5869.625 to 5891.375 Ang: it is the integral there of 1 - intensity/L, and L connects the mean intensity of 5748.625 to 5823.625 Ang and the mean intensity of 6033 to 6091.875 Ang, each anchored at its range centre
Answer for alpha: 5.6 Ang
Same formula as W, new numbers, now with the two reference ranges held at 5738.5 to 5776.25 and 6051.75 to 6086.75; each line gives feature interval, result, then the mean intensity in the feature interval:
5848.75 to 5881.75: 0.11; 4.5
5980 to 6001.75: 0.06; 4.89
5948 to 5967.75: 0.10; 4.65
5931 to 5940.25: 0.14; 4.48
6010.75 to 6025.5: 0.07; 4.85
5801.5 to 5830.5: 0.00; 4.92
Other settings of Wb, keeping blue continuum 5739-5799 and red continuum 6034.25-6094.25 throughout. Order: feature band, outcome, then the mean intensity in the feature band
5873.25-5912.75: 0.408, 3.43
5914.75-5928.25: 0.148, 4.39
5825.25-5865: 0.011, 4.87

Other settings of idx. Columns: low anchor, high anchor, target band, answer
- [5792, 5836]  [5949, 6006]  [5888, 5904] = 8.0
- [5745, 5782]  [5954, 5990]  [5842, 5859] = -0.1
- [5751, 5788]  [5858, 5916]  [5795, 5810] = -1.7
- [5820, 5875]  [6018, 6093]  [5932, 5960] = 2.0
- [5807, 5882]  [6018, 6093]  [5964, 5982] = 1.2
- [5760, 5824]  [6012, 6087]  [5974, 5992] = 1.2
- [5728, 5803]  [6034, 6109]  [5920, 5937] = 1.9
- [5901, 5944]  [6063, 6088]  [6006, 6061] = -0.2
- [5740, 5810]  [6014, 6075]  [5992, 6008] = 0.7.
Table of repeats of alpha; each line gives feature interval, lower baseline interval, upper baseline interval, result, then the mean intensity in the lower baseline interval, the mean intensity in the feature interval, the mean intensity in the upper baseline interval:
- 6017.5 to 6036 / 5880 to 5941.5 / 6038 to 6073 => -0.36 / 3.76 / 5.01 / 5.2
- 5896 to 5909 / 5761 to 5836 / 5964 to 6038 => 3.63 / 4.85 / 3.5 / 4.85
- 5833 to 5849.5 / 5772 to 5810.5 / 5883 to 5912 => -4.73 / 4.81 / 5.13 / 3.08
